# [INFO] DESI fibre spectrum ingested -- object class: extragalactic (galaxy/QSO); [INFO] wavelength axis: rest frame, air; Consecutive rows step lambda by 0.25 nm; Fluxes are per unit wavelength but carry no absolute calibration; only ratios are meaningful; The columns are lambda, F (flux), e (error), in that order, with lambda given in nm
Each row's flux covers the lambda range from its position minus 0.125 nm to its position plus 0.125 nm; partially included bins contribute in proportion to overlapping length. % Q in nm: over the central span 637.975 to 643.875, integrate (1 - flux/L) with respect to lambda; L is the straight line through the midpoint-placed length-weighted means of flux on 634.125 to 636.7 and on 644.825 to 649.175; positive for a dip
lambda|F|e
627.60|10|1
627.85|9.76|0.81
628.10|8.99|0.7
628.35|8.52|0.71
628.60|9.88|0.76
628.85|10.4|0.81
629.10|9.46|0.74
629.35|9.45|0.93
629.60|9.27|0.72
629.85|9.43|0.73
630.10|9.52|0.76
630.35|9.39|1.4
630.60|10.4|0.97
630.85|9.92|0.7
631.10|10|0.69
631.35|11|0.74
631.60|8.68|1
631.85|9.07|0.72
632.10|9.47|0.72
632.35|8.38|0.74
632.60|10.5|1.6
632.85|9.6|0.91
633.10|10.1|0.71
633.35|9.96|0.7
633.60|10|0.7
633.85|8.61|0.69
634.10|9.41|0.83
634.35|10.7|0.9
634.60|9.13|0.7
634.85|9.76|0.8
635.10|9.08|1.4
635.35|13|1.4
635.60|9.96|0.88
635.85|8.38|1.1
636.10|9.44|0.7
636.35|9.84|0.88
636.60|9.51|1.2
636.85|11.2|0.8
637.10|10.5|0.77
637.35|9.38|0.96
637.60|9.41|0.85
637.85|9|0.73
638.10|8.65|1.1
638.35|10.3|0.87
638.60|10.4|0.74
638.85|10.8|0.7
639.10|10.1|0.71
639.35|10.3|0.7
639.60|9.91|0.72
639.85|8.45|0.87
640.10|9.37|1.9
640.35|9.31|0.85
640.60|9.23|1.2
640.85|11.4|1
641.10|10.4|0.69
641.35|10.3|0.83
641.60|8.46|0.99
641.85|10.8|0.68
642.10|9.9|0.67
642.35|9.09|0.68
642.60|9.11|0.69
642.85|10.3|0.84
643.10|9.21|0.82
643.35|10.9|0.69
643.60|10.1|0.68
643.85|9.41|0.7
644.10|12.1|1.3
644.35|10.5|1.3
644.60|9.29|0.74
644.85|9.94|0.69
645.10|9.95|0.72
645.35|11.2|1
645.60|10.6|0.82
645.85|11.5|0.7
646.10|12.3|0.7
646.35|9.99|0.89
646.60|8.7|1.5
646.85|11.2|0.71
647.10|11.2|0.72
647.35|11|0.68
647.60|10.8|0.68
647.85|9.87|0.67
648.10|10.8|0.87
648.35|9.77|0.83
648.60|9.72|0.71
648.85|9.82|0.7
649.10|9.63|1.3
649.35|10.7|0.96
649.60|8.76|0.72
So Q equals 0.17 nm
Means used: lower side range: 9.87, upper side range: 10.5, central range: 9.85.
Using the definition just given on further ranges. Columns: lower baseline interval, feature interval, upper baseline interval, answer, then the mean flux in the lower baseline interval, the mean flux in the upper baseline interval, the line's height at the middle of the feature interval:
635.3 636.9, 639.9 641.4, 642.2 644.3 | 0.018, 10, 10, 10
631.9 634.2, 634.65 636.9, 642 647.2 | -0.052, 9.54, 10.3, 9.72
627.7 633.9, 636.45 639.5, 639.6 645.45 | -0.047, 9.6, 9.94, 9.81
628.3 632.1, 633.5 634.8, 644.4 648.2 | 0.039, 9.64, 10.6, 9.87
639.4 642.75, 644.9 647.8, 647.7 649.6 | -0.246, 9.69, 9.97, 9.88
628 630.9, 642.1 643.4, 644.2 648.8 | 0.075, 9.55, 10.5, 10.3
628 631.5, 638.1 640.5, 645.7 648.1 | 0.106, 9.69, 10.7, 10.3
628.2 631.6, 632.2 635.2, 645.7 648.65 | 0.087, 9.7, 10.6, 9.89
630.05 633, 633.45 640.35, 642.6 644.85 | 0.061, 9.67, 10.1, 9.88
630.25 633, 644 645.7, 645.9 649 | -0.027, 9.68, 10.5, 10.3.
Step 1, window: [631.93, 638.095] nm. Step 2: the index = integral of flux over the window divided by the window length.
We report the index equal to 9.74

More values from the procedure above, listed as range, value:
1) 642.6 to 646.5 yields 10.4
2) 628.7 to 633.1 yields 9.66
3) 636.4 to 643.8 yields 9.85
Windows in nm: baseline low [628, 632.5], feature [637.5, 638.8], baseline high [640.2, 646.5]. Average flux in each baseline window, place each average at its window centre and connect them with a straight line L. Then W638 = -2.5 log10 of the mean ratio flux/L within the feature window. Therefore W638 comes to 0.03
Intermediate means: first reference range 9.52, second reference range 10.2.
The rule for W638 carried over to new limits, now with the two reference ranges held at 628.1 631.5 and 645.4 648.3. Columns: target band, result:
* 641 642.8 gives 0.07 mag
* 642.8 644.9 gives 0.04 mag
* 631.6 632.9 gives 0.06 mag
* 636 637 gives 0.01 mag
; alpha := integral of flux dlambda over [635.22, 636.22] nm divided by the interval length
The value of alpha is 10.2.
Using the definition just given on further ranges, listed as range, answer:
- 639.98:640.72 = 9.3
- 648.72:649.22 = 9.73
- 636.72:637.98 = 9.89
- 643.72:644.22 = 10.7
